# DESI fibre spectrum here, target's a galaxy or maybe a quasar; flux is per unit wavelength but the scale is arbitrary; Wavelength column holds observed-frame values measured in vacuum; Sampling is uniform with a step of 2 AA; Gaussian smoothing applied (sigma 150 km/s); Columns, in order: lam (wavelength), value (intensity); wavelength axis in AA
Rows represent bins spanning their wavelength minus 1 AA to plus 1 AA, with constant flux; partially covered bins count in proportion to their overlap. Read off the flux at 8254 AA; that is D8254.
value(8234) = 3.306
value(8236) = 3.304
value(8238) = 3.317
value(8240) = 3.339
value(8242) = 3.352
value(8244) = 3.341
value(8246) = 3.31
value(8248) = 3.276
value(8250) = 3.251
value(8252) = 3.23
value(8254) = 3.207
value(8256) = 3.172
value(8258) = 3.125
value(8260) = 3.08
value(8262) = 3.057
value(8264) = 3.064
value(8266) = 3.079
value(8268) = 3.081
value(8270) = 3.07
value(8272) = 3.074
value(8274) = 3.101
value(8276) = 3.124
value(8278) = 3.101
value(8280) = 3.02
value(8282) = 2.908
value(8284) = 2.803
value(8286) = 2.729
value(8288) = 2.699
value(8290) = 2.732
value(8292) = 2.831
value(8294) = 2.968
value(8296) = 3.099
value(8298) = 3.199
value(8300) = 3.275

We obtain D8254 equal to 3.207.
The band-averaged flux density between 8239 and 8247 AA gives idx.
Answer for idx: 3.34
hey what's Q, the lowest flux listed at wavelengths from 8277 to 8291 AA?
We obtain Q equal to 2.699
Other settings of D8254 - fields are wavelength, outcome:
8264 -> 3.064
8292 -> 2.831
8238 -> 3.317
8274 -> 3.101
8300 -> 3.275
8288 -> 2.699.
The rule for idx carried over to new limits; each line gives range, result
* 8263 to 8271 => 3.07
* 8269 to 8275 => 3.08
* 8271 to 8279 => 3.1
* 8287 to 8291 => 2.72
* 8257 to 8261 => 3.1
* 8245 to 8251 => 3.28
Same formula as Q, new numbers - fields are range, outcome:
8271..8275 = 3.074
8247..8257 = 3.172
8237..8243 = 3.317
